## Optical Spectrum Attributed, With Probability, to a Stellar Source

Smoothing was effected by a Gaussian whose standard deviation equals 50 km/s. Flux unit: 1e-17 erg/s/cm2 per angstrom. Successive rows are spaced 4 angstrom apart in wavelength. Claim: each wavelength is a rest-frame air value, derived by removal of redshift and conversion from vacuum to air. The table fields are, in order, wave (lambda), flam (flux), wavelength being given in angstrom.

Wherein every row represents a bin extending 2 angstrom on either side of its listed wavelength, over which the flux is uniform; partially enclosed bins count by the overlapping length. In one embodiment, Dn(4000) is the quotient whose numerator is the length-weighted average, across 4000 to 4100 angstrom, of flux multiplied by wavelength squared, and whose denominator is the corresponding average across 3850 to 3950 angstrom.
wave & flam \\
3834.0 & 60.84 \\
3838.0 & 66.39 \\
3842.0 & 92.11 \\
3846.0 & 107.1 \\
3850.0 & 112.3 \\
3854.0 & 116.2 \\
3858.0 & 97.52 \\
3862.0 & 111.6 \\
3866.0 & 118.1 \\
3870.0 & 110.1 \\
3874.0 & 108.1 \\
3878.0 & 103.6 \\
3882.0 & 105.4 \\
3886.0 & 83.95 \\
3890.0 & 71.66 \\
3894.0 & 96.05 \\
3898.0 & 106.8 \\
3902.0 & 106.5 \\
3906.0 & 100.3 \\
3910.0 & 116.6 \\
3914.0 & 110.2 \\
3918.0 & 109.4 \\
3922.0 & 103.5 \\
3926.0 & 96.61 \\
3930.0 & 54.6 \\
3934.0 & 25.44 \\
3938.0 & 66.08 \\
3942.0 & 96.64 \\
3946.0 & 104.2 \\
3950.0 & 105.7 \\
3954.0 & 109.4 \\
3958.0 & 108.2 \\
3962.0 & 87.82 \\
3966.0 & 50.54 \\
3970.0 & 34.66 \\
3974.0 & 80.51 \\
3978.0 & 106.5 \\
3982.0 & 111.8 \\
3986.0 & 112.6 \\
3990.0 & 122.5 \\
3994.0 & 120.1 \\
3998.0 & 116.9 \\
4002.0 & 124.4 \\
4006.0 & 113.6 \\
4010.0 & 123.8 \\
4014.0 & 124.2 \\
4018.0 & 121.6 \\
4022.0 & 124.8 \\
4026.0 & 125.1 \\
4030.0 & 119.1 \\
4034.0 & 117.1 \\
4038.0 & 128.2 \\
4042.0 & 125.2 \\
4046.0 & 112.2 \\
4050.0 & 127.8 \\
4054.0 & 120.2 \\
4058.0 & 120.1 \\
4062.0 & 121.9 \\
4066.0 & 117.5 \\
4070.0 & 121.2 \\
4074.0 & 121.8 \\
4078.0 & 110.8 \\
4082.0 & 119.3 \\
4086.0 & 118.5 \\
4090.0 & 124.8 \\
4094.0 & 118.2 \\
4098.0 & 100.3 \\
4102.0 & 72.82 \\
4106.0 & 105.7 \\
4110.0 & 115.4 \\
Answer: 1.33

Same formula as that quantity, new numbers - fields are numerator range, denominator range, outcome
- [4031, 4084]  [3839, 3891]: 1.29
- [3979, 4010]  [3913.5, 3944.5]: 1.49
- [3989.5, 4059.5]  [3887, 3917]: 1.28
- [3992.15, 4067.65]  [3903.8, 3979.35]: 1.45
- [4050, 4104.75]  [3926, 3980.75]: 1.52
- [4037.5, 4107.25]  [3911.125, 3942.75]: 1.50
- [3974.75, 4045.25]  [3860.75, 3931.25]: 1.25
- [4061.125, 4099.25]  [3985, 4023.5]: 1.01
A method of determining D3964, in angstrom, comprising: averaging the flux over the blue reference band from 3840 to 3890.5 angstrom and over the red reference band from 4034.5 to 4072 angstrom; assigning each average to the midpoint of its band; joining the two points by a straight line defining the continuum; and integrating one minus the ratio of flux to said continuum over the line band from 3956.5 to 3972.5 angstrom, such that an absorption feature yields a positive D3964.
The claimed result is 6.2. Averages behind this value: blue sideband 104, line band 69.4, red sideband 121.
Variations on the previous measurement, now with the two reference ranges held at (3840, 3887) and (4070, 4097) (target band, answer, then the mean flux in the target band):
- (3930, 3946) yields 6.29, 66.9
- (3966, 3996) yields 4.67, 95.2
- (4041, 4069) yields -0.91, 121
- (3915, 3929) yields 1.16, 100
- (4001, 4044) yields -2.80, 122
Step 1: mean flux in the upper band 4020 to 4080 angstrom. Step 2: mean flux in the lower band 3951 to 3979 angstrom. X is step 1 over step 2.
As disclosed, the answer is 1.47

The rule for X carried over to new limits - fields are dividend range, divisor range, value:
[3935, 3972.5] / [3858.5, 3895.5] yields 0.82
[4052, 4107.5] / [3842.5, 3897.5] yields 1.11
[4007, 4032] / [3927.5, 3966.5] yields 1.49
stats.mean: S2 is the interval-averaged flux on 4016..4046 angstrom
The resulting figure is 122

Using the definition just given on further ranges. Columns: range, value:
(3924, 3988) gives 84.5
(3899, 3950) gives 91.7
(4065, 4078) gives 119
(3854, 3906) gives 102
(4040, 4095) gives 120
